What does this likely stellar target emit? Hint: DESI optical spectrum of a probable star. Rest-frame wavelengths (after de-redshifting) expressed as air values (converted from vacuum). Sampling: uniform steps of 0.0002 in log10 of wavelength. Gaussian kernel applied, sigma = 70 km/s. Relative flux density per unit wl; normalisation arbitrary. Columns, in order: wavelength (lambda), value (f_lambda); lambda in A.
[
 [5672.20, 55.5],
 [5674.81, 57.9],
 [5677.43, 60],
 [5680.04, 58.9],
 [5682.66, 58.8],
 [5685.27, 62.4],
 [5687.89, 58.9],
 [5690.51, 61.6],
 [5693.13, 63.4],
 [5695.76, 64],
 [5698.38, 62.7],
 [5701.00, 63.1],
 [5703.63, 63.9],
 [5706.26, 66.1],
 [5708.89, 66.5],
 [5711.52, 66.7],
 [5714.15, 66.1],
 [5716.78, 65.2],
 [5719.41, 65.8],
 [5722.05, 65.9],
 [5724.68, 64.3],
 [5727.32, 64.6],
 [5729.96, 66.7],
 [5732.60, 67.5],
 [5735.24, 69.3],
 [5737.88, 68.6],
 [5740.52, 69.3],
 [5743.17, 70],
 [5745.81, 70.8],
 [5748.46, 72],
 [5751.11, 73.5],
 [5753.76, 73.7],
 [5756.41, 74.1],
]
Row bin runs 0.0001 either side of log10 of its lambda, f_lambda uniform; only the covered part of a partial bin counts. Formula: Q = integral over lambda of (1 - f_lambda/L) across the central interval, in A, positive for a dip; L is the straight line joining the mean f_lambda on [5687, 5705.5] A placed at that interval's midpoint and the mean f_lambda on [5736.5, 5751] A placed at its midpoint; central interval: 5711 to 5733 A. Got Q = 0.4 A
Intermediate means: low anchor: 62.7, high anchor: 70.4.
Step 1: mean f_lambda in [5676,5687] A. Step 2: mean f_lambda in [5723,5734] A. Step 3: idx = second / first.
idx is 1.10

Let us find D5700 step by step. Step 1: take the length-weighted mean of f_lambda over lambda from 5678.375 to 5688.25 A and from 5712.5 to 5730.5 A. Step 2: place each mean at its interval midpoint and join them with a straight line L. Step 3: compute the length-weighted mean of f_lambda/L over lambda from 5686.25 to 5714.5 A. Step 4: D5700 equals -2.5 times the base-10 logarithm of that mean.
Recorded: -0.024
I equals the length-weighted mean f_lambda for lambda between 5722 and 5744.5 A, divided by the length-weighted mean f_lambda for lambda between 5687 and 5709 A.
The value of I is 1.07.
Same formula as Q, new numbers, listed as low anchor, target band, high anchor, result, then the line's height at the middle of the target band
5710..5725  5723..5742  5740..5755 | 0.42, 68.7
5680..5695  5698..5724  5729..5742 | -0.29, 64.6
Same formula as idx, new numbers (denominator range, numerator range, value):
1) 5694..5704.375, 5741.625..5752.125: 1.13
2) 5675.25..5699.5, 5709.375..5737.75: 1.09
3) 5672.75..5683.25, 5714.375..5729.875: 1.11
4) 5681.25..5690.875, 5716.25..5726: 1.08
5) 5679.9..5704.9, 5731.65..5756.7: 1.14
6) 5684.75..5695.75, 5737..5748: 1.13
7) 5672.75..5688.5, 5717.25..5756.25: 1.16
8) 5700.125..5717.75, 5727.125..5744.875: 1.04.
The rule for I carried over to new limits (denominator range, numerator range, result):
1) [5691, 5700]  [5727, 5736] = 1.06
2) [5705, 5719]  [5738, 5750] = 1.06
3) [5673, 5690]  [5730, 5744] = 1.15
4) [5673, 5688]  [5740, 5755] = 1.21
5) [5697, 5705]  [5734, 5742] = 1.09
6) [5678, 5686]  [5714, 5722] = 1.10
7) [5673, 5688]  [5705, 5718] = 1.11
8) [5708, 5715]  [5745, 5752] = 1.08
